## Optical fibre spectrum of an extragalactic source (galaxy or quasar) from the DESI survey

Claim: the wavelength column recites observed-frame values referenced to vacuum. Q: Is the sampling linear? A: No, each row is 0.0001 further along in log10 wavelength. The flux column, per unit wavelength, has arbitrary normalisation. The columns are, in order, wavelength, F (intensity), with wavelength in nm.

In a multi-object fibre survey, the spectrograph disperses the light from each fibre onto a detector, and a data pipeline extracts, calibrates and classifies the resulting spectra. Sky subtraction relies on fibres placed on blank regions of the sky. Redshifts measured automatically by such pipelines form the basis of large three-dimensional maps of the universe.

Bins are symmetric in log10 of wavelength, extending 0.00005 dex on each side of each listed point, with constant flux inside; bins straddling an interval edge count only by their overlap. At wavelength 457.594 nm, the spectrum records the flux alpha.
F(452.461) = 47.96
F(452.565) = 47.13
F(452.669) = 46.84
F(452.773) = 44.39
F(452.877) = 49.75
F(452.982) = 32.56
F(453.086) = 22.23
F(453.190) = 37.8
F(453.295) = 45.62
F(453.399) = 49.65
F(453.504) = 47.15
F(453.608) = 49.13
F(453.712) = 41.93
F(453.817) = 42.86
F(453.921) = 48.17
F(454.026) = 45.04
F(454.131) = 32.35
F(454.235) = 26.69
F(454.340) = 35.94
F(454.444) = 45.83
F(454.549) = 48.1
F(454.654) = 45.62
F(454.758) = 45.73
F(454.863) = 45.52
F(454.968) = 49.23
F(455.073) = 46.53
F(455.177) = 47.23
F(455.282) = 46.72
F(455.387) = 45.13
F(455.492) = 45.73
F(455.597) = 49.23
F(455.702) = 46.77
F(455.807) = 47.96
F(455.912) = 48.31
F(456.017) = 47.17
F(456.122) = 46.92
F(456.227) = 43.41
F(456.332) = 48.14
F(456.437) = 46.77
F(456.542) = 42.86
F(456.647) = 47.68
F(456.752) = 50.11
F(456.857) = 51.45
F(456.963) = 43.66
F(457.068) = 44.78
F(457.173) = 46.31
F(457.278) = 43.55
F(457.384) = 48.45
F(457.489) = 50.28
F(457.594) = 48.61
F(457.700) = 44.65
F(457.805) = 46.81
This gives 48.61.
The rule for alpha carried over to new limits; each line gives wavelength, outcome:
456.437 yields 46.77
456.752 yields 50.11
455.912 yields 48.31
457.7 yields 44.65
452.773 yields 44.39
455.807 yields 47.96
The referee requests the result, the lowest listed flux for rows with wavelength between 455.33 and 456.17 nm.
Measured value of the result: 45.13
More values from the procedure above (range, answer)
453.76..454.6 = 26.69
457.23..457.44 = 43.55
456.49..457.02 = 42.86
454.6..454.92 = 45.52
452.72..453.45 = 22.23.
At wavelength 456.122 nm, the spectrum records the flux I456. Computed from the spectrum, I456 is 46.92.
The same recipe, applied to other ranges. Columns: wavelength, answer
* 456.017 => 47.17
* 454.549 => 48.1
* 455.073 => 46.53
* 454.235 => 26.69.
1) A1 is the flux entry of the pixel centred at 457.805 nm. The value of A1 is 46.81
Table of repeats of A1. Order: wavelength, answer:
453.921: 48.17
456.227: 43.41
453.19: 37.8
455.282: 46.72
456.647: 47.68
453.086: 22.23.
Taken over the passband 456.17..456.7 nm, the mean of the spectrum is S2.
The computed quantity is 45.8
